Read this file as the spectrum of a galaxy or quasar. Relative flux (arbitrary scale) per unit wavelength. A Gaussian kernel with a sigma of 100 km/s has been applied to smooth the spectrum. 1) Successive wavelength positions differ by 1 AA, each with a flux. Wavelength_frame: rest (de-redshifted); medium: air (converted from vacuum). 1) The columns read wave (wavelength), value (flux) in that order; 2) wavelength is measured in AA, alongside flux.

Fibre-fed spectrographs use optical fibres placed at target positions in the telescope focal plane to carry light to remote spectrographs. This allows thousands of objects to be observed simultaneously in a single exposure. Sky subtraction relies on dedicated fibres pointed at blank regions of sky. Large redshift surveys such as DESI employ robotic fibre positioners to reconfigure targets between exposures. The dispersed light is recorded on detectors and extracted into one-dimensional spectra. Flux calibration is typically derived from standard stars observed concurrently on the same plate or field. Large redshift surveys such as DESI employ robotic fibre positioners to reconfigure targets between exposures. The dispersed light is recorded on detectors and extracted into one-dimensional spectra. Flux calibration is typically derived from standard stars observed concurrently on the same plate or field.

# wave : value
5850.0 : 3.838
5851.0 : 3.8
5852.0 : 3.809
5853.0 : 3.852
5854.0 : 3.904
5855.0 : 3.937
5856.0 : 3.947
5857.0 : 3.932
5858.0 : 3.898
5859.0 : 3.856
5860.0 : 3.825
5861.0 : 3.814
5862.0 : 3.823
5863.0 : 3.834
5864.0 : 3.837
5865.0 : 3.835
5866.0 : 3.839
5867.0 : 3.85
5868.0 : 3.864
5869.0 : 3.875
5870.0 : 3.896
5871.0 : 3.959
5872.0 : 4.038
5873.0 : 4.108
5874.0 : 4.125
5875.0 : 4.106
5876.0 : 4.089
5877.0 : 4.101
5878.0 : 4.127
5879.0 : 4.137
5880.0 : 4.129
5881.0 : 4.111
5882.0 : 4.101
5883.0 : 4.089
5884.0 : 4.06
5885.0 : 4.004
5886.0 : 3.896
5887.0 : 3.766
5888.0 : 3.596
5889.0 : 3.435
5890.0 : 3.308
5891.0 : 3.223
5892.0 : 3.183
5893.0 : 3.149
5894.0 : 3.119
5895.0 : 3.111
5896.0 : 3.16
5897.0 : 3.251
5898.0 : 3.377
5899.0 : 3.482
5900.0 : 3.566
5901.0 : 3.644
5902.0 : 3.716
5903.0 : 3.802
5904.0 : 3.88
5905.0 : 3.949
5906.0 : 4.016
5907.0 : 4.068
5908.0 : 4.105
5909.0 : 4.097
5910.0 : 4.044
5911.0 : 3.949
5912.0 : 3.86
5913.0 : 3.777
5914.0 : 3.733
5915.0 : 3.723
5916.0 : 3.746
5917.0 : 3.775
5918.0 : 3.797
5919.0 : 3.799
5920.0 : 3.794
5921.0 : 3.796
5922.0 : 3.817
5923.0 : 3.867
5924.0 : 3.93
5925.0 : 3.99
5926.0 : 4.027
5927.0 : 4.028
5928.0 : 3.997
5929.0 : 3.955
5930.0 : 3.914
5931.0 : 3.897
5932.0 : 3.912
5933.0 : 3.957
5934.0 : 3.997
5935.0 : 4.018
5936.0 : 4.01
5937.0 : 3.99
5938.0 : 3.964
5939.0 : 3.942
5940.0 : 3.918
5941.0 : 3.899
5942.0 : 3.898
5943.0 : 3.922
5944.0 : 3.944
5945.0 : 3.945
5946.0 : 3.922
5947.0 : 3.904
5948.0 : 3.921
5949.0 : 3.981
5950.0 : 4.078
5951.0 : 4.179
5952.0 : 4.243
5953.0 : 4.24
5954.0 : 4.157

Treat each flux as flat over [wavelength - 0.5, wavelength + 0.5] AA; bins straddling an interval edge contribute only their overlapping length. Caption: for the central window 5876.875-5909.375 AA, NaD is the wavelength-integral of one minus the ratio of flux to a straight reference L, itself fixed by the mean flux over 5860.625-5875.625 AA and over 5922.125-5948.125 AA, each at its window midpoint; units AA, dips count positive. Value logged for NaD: 1.8 AA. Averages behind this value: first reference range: 3.92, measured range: 3.71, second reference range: 3.95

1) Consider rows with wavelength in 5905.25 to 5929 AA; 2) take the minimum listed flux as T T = 3.723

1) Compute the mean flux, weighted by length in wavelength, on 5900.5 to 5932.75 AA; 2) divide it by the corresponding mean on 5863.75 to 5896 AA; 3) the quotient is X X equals 1.02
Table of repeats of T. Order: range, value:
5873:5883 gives 4.089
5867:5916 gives 3.111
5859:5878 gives 3.814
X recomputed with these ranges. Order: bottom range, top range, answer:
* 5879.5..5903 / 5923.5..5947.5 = 1.10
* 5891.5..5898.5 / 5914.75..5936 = 1.22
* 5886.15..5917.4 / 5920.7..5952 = 1.09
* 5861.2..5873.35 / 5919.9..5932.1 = 1.01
